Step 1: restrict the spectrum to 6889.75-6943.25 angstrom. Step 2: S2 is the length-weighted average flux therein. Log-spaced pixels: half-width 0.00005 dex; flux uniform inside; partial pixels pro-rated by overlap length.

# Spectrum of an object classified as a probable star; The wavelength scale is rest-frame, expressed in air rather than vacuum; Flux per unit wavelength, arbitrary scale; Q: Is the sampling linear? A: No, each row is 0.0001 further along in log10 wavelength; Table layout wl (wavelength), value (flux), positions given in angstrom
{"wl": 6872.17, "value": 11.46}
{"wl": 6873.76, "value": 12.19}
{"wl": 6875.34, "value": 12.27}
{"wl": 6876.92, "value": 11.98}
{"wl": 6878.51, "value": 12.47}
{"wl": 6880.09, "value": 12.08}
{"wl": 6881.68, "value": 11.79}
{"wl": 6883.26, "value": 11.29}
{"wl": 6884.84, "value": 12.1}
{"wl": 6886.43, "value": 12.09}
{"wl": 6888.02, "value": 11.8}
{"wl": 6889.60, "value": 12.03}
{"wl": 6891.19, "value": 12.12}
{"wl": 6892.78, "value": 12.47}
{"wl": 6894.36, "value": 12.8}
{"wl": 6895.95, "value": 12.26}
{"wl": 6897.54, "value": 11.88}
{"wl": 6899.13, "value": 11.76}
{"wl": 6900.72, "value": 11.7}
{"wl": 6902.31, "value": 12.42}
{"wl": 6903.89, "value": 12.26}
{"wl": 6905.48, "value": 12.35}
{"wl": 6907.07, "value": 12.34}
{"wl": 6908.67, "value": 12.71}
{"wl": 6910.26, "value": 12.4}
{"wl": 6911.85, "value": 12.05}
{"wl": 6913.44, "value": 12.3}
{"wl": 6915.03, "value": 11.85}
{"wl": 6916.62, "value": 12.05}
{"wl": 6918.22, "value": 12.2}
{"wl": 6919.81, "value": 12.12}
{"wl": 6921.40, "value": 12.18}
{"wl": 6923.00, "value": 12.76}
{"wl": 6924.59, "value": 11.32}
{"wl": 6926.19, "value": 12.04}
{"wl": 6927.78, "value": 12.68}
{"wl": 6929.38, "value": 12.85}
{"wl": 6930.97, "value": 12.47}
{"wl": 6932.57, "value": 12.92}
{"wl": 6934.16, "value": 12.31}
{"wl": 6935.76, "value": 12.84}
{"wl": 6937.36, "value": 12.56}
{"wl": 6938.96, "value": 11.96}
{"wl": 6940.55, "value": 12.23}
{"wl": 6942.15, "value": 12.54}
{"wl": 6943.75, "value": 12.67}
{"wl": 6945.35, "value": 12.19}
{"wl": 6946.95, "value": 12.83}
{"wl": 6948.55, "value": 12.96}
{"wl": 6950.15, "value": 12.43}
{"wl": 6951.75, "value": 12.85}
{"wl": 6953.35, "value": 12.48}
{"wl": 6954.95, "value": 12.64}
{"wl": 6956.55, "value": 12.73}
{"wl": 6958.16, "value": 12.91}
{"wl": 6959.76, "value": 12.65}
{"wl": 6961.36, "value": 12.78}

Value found 12.3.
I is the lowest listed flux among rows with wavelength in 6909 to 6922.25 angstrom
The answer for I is 11.85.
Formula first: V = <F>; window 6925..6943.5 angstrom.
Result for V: 12.5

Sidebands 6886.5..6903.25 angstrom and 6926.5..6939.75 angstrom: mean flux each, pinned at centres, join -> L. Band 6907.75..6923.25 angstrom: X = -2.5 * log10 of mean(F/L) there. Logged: 0.01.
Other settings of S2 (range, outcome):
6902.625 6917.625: 12.3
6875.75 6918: 12.1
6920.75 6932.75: 12.4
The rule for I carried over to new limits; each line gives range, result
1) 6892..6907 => 11.7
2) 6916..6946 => 11.32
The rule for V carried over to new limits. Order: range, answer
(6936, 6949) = 12.5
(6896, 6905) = 12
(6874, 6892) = 12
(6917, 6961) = 12.5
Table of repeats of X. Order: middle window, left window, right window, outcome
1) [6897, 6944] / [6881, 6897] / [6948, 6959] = 0.01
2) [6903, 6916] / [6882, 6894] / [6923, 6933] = -0.01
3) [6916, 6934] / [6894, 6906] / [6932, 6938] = 0.02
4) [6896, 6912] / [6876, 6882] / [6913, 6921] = -0.01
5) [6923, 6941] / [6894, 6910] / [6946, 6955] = 0.01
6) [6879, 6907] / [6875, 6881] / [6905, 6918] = 0.01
